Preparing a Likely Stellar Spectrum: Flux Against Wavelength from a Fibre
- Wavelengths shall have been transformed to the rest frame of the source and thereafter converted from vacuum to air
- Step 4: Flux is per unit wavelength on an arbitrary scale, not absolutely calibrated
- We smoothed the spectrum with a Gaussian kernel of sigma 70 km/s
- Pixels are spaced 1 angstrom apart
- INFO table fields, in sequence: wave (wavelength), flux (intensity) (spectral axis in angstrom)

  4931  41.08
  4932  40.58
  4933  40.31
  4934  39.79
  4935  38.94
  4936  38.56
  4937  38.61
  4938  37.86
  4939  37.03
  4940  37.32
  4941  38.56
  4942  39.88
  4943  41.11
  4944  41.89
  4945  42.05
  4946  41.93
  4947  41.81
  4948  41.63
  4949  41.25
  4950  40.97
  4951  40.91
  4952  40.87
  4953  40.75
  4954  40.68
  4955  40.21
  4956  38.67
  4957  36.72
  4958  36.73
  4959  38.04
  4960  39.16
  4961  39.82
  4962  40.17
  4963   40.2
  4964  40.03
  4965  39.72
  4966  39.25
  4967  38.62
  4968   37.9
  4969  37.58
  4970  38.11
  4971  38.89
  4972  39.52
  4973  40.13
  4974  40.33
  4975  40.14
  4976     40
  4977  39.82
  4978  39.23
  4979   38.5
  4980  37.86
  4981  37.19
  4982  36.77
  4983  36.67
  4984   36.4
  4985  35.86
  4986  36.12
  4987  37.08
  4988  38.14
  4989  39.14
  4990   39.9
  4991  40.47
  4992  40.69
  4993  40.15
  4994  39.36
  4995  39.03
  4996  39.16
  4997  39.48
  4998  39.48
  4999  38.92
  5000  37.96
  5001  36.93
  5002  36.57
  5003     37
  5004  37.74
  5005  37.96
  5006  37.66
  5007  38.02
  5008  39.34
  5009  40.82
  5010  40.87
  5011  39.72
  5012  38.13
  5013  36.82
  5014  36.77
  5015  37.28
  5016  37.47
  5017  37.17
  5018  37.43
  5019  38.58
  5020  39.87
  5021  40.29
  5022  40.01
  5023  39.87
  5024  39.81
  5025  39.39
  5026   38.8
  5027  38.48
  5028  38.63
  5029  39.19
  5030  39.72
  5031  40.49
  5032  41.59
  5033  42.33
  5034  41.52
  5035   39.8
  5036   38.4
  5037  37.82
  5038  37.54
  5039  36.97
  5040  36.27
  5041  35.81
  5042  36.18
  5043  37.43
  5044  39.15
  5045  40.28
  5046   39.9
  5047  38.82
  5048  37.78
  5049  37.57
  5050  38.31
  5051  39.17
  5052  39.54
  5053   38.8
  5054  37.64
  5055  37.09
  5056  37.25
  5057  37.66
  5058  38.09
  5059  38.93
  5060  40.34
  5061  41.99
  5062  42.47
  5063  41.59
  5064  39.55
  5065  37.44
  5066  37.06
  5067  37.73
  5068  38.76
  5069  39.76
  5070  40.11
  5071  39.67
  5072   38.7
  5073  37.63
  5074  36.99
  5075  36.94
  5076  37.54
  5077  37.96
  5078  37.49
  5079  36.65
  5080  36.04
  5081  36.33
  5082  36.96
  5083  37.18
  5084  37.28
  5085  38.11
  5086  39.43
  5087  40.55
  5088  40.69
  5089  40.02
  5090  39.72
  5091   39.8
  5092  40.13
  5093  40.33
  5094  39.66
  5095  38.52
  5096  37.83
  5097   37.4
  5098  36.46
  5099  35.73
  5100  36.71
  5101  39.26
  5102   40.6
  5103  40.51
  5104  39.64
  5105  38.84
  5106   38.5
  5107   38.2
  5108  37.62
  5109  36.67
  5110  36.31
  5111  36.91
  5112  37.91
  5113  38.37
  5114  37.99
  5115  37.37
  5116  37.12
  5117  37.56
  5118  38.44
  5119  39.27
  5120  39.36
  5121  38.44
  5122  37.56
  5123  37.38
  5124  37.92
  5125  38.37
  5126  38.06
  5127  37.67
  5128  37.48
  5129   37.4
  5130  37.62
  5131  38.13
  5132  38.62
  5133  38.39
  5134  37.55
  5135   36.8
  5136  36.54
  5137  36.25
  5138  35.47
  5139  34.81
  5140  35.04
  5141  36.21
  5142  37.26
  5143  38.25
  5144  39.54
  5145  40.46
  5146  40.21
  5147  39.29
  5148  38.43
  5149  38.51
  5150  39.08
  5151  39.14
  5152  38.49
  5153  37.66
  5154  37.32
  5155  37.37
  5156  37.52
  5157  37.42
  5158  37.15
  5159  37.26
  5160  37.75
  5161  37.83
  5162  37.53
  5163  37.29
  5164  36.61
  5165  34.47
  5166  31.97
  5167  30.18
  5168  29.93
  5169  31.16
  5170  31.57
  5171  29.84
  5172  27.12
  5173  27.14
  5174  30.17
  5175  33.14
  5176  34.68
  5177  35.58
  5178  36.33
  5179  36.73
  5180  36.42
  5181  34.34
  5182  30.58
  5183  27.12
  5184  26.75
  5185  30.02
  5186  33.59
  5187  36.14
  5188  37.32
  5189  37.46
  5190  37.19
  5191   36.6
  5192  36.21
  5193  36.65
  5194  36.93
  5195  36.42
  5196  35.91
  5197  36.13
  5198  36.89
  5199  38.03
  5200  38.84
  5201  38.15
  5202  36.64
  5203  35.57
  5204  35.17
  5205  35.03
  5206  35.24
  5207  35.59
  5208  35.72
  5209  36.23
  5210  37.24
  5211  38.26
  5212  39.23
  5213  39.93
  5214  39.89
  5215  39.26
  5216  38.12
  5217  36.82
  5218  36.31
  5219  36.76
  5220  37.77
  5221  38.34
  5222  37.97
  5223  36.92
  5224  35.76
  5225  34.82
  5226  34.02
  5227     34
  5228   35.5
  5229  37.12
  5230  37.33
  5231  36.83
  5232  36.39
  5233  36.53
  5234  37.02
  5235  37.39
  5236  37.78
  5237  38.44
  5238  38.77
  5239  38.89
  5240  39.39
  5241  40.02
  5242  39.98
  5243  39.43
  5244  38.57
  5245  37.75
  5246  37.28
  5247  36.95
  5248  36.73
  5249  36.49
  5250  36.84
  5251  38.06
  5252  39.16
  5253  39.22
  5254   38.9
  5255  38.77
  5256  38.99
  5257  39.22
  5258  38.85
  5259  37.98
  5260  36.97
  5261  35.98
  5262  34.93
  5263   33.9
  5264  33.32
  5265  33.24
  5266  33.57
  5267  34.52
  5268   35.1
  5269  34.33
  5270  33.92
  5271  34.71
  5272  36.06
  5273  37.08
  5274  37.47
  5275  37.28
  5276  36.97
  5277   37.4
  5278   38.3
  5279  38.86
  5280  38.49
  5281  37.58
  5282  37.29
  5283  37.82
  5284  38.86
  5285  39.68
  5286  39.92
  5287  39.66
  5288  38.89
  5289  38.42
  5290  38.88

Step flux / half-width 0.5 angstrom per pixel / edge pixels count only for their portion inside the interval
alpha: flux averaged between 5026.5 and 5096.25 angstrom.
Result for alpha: 38.7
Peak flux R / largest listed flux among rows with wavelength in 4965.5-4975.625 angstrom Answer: 40.33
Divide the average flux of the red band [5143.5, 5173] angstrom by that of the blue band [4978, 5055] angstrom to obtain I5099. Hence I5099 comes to 0.9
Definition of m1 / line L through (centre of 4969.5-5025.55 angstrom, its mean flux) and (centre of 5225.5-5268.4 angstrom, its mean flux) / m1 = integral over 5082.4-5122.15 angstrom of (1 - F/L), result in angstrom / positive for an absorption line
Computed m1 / -0.5 angstrom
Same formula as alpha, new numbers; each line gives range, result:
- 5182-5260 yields 36.9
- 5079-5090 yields 38.3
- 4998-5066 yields 38.7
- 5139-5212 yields 35.6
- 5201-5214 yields 36.8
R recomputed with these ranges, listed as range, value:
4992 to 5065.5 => 42.47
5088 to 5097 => 40.69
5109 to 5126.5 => 39.36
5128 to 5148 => 40.46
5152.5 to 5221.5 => 39.93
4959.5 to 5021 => 40.87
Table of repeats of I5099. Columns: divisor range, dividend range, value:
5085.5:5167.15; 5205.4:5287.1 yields 0.98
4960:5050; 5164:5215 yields 0.90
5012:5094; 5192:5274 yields 0.96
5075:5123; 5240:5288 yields 0.98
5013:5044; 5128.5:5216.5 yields 0.93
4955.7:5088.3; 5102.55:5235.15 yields 0.94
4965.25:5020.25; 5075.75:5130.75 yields 0.99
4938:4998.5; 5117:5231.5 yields 0.92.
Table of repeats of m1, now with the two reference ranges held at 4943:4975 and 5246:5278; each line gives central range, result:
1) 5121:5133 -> 0.0 angstrom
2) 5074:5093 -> 0.1 angstrom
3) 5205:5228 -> 0.1 angstrom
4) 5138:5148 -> 0.0 angstrom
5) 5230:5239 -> -0.1 angstrom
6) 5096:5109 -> 0.0 angstrom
